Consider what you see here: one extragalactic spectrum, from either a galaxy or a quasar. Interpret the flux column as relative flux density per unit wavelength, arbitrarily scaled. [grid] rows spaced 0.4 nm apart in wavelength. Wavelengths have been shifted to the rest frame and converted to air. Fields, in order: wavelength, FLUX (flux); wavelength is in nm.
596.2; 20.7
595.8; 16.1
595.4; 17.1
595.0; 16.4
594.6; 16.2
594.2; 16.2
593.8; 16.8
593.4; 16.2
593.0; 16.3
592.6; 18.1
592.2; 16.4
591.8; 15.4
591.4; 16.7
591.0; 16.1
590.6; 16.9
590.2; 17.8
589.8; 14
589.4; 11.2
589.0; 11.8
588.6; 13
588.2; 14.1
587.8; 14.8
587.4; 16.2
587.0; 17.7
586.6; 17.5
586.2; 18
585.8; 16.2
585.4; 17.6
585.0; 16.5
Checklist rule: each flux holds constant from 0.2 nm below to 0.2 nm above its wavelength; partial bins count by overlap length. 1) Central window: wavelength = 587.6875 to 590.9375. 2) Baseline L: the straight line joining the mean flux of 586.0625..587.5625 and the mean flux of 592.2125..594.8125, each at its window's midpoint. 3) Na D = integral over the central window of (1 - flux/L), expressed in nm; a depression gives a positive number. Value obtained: 0.53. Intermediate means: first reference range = 17.4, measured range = 14.3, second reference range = 16.6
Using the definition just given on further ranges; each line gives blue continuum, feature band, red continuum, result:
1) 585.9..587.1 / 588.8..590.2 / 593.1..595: 0.326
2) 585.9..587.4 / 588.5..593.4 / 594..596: 0.432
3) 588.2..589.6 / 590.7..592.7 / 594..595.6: -0.309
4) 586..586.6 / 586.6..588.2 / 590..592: 0.130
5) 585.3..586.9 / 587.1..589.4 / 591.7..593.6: 0.428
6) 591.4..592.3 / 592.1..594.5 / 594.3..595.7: -0.061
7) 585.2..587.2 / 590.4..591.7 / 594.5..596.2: 0.052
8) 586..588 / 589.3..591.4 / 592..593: 0.179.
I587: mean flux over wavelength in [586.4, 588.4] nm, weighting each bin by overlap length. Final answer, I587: 16.1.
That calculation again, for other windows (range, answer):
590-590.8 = 17.4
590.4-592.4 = 16.3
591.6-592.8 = 16.6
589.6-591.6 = 16.3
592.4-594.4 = 16.7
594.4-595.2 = 16.3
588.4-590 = 12.5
